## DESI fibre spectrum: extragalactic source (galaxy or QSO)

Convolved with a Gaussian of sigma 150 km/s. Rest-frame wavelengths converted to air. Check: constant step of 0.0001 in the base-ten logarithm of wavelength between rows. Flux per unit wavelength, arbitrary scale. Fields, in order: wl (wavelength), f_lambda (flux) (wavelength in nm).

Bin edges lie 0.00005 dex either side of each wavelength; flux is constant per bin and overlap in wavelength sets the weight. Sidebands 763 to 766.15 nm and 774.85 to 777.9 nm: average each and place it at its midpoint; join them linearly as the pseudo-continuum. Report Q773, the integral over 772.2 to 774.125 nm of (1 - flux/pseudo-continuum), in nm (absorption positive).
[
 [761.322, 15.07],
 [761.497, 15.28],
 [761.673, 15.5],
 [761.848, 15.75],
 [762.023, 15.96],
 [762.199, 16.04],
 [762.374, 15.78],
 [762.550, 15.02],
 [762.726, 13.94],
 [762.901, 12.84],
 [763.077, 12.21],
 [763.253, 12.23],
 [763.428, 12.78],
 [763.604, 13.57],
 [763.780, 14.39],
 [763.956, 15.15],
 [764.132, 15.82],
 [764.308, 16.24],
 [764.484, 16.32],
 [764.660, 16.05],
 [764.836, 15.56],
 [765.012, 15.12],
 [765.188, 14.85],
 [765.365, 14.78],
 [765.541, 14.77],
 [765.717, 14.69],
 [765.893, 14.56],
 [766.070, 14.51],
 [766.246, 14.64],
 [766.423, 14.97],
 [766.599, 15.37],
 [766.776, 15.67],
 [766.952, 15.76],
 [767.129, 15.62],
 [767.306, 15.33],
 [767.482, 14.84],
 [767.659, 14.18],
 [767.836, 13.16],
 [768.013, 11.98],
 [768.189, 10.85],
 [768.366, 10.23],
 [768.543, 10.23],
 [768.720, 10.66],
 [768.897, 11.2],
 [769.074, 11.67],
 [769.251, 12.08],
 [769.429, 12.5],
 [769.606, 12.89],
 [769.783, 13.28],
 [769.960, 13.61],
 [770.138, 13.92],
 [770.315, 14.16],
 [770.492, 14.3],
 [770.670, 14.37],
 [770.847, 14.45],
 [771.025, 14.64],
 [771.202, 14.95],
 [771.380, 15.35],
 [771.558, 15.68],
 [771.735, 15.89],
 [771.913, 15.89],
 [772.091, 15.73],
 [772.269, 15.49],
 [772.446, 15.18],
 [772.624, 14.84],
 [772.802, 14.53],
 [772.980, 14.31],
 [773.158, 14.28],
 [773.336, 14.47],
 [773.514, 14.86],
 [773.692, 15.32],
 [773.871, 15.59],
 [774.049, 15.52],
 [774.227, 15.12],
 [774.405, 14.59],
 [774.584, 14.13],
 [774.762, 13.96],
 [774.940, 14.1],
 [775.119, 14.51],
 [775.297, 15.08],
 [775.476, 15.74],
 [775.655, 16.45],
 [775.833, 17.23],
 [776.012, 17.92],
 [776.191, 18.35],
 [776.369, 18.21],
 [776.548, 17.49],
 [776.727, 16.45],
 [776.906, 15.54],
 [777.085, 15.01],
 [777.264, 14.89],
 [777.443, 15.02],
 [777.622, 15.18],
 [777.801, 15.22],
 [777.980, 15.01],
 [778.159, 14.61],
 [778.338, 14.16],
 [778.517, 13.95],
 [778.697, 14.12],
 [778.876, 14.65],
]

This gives 0.09 nm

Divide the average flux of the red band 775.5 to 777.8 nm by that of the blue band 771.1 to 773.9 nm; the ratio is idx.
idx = 1.08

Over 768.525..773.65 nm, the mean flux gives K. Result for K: 14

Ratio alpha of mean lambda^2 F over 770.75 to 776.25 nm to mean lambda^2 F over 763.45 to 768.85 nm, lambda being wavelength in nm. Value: 1.09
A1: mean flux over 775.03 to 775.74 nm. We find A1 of 15.4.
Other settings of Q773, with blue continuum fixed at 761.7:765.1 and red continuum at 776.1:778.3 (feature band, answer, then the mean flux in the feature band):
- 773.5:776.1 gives 0.06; 15.4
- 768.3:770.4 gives 0.42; 12.2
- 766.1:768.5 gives 0.18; 14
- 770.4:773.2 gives 0.08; 15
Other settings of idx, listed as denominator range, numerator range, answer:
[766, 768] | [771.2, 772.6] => 1.05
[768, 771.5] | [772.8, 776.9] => 1.21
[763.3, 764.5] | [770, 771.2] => 0.97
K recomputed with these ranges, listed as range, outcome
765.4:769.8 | 13.4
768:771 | 12.6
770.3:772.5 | 15.1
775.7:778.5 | 16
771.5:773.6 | 15.1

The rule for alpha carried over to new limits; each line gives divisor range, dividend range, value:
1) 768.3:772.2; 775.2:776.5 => 1.27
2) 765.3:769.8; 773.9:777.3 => 1.20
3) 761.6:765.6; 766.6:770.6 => 0.90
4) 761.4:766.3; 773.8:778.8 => 1.08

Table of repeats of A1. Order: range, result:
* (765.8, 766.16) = 14.5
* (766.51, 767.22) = 15.6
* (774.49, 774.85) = 14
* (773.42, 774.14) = 15.3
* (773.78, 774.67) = 15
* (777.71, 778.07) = 15.1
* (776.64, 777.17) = 15.7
